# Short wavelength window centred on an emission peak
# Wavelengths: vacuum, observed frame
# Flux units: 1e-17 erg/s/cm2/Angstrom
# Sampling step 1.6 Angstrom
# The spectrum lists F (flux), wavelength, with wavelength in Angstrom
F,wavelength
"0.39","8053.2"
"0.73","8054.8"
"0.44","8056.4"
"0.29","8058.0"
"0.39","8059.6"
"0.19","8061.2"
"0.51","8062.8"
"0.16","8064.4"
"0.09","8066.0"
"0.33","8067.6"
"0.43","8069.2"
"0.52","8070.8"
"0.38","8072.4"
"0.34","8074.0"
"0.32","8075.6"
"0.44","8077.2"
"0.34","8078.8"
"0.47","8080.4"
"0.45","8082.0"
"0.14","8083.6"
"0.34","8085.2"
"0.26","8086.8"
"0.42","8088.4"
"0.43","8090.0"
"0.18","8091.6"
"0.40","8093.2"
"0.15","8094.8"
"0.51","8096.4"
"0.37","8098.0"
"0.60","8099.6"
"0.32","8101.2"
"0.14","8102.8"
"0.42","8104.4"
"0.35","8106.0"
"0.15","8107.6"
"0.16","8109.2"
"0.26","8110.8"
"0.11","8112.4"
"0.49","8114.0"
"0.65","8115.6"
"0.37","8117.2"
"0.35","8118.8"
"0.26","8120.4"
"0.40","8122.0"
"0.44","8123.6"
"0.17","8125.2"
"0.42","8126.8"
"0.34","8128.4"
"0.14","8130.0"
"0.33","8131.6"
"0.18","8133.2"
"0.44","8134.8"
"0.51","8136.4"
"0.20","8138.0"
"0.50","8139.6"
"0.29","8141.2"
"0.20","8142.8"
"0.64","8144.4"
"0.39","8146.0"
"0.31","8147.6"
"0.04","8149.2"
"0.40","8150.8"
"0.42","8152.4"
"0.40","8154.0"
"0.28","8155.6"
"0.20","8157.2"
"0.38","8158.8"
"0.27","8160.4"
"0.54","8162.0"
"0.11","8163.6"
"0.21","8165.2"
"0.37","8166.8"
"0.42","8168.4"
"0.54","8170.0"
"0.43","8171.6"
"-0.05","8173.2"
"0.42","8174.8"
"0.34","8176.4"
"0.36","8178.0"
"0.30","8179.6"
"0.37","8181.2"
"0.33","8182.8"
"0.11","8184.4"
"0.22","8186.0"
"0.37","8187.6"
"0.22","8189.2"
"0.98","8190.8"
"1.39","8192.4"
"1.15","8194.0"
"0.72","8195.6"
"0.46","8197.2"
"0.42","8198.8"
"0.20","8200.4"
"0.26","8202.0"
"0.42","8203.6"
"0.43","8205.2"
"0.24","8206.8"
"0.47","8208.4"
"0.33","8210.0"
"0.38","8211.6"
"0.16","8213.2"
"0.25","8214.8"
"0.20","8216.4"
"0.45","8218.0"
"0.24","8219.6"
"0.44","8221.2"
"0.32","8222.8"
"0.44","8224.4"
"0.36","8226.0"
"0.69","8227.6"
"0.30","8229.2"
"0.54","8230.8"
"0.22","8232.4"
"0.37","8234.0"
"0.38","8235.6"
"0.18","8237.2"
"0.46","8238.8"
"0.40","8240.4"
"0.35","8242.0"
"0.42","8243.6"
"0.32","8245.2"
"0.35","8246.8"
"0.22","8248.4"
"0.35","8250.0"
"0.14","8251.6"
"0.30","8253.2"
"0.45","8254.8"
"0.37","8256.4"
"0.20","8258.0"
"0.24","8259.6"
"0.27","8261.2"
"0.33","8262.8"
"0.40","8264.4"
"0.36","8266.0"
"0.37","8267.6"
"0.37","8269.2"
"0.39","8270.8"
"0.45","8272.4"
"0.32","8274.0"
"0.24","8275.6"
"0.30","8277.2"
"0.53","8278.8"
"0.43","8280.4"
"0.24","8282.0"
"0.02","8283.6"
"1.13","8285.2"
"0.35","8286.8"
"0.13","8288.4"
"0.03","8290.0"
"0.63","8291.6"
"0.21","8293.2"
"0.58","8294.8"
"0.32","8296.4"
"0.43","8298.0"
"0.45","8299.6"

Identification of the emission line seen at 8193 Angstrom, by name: H-gamma 4340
